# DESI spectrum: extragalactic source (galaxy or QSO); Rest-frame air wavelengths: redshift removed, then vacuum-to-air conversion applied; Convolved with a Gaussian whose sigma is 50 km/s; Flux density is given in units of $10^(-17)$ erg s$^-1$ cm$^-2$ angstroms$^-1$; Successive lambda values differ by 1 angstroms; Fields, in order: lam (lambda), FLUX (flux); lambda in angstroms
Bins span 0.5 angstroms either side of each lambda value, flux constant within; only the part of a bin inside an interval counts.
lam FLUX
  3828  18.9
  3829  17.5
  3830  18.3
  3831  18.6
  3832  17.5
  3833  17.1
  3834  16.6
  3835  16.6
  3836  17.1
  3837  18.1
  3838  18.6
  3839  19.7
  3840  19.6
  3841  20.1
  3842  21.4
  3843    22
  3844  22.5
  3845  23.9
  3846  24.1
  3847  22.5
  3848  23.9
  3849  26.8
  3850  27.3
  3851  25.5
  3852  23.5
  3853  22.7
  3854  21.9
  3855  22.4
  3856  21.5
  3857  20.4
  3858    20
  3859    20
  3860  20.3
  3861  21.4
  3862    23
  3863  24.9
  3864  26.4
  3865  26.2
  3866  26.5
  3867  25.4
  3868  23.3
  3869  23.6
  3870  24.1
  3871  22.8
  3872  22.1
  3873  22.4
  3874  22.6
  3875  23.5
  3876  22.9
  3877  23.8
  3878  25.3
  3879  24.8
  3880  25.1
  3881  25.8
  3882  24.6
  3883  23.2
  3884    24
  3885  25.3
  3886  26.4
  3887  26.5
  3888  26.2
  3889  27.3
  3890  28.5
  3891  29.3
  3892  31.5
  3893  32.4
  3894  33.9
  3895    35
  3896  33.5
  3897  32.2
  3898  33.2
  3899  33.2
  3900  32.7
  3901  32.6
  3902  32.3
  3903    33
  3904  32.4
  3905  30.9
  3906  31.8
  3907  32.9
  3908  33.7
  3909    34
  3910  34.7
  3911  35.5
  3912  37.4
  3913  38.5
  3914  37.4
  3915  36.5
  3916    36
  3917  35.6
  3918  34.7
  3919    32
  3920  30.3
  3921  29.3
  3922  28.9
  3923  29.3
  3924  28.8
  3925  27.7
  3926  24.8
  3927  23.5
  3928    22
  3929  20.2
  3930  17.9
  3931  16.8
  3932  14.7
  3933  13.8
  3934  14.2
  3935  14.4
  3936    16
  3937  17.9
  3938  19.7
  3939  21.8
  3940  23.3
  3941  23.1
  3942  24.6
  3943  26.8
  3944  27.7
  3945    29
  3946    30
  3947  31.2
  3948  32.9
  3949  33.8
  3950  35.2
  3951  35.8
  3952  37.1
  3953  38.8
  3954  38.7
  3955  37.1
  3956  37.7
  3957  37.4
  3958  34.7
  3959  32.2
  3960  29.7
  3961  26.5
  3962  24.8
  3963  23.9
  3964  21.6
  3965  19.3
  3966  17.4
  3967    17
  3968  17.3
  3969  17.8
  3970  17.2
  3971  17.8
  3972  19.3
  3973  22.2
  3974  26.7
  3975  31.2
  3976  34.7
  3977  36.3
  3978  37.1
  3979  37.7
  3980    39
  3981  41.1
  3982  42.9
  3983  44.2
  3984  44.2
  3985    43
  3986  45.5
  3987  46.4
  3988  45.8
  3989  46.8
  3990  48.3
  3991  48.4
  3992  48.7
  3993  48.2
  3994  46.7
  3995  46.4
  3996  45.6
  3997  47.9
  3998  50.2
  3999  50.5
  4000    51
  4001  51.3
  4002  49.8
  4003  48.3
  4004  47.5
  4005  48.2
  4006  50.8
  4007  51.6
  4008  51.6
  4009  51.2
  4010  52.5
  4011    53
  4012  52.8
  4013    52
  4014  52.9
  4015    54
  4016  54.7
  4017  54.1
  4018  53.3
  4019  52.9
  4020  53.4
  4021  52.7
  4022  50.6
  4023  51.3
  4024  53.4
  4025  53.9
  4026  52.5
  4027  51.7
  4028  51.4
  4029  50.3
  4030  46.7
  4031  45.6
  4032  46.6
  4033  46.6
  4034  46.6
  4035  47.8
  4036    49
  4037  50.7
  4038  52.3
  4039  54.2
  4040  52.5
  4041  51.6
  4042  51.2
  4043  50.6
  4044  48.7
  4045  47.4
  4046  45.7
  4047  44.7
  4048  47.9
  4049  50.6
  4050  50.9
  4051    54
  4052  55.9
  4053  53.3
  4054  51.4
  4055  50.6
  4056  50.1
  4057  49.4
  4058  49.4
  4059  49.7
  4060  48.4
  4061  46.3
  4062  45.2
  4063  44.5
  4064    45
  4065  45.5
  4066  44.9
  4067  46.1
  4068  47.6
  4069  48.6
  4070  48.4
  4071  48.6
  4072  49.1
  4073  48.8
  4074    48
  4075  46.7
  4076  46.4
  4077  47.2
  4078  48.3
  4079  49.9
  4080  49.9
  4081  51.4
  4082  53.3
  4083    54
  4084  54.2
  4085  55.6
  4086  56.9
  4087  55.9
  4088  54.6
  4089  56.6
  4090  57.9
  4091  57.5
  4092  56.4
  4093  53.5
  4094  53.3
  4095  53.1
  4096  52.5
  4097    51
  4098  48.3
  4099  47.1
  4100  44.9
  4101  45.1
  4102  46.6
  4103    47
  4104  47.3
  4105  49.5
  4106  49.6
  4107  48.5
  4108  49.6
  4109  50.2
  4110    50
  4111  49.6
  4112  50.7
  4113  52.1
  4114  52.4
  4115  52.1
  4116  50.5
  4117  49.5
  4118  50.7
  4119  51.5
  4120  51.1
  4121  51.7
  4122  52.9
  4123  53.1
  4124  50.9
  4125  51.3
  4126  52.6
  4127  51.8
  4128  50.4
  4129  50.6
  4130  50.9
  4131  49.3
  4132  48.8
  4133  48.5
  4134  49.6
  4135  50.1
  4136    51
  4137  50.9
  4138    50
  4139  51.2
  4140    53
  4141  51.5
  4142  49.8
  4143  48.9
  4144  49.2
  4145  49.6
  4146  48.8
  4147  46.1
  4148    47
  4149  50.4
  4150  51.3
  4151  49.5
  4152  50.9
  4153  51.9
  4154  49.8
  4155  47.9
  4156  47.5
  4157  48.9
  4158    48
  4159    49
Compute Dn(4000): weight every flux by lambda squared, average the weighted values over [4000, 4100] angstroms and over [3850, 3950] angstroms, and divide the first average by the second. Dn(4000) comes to 2.0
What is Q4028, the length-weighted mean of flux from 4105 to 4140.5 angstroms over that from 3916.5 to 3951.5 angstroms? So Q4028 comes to 2.0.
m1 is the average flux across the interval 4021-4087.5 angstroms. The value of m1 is 49.7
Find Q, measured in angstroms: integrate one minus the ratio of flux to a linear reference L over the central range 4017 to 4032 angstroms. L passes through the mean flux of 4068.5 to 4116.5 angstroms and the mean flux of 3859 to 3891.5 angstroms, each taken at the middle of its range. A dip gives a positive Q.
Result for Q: -3.1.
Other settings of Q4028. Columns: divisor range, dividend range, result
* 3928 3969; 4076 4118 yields 2.00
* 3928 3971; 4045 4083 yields 1.93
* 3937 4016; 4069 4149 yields 1.35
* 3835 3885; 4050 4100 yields 2.21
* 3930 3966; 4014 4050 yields 1.90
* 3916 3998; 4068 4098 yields 1.67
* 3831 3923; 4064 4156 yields 1.90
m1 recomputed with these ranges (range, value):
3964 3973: 18.3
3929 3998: 31.4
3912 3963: 28.3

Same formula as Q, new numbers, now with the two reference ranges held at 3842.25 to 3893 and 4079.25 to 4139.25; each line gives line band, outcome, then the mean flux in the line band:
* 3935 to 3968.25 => 5.8 angstroms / 27.8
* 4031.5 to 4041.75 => -1.6 angstroms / 49.8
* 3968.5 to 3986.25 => 1.8 angstroms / 33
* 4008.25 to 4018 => -3.0 angstroms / 53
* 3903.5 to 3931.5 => -0.8 angstroms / 30.5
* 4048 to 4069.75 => -1.6 angstroms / 48.9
